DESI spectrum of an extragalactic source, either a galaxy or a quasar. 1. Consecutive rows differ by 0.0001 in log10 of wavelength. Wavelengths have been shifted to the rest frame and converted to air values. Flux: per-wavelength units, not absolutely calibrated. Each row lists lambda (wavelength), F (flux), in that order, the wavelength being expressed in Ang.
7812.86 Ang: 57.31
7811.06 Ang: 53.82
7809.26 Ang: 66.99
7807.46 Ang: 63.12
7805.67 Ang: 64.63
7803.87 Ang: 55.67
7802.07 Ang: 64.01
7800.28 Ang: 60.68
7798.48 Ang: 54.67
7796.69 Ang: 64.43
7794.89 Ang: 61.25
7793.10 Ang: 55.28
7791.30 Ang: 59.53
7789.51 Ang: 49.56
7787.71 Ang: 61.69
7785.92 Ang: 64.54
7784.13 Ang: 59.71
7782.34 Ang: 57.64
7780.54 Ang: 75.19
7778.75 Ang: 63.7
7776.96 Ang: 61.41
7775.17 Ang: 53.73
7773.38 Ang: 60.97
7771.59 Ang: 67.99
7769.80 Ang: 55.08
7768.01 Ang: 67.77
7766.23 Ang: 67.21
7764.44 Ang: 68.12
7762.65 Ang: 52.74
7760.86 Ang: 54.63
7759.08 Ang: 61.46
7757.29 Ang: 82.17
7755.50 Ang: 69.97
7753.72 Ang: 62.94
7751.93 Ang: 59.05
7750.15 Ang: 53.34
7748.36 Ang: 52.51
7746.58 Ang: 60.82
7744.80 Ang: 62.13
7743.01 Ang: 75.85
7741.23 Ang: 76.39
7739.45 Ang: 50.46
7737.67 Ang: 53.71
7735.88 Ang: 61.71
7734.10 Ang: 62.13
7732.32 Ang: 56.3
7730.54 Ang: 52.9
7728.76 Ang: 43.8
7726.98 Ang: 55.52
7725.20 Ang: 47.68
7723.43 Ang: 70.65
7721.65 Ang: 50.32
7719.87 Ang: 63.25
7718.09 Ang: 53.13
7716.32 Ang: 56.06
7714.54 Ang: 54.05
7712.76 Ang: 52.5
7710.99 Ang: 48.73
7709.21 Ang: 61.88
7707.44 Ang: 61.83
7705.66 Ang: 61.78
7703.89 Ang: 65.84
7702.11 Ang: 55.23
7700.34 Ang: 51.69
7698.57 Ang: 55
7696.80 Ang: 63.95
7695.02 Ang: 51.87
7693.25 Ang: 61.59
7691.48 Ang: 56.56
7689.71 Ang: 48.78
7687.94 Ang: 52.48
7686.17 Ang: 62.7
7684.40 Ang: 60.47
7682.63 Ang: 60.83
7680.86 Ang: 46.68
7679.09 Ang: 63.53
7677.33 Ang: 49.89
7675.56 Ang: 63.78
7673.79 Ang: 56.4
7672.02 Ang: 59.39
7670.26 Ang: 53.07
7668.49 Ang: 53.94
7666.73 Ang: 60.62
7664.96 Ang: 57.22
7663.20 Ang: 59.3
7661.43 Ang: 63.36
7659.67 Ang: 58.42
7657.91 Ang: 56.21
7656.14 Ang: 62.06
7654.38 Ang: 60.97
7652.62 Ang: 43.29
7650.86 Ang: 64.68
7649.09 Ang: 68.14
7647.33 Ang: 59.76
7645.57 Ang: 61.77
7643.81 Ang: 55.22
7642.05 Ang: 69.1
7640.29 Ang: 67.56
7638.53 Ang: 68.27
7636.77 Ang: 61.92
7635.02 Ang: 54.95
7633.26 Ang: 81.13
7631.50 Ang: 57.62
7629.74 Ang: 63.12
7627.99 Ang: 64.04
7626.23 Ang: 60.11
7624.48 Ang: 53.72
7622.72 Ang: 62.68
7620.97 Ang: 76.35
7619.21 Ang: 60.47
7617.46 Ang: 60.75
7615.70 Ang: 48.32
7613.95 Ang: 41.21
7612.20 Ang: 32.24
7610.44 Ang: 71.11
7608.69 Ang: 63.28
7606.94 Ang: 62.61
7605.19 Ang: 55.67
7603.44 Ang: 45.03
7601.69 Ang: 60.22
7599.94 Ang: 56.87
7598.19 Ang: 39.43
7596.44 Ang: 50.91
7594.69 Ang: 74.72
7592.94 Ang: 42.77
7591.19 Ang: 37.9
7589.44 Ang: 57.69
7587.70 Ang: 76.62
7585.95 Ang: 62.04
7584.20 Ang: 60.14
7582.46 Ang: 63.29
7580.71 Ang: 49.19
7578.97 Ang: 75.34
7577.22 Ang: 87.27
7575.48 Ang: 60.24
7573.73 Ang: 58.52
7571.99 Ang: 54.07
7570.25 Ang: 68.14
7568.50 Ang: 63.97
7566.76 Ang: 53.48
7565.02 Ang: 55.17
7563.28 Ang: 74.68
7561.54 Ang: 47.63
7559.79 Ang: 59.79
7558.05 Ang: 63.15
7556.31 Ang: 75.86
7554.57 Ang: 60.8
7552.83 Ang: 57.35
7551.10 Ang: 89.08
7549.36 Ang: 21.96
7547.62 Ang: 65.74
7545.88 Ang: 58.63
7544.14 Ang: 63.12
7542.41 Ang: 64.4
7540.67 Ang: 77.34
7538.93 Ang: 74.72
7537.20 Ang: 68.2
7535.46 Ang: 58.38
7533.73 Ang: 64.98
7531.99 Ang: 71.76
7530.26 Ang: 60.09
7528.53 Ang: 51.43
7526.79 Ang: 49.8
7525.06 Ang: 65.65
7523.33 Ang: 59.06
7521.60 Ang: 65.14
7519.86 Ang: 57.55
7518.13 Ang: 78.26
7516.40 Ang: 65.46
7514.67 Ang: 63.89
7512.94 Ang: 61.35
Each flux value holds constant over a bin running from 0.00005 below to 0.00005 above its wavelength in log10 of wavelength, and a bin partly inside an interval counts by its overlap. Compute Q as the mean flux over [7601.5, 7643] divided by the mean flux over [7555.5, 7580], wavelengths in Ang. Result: 0.94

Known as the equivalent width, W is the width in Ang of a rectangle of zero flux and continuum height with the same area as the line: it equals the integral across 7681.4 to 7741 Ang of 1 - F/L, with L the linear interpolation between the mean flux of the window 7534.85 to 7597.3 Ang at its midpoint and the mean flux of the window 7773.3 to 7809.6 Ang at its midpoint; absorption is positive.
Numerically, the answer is 4.4 Ang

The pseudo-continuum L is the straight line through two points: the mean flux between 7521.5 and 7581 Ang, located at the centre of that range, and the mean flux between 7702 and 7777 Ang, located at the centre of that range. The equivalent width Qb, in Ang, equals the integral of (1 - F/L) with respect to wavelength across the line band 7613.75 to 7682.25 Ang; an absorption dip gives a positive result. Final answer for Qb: 1.46 Ang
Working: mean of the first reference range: 62.8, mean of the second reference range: 59.7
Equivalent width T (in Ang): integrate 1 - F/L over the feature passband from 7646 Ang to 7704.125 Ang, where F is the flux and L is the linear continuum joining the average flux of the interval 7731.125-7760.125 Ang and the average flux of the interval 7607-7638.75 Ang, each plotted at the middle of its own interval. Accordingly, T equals 3.1 Ang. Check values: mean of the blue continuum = 60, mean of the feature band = 57.7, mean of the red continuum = 62.4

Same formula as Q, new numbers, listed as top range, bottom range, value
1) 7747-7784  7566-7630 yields 1.06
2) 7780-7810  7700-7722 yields 1.07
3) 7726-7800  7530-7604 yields 0.99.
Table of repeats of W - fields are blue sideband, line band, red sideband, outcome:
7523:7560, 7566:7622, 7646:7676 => 2.5 Ang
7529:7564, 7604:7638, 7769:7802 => 1.7 Ang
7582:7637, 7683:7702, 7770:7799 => 0.9 Ang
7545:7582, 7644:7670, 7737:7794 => 1.2 Ang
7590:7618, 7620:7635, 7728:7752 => -3.0 Ang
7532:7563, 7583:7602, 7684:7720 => 1.6 Ang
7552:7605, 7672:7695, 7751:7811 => 1.5 Ang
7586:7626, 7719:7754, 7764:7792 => 1.2 Ang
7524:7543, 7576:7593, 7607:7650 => 0.1 Ang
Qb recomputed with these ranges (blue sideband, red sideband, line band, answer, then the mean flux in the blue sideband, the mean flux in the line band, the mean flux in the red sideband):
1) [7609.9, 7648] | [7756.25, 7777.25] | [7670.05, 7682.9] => 1.0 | 60.4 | 56.7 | 62.9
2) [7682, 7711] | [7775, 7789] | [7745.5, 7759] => -0.5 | 58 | 62.9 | 62.3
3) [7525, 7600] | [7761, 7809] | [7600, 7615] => 1.8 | 61.2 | 54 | 61.1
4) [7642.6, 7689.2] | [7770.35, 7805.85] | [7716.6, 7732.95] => 1.3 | 58.2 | 54.9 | 60.7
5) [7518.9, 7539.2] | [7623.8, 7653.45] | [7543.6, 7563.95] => 0.2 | 61.9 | 61.3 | 62.1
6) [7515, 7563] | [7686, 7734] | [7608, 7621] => 1.0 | 62.9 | 55.3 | 56.2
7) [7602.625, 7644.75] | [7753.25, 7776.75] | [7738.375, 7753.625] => 0.4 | 59.9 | 61.3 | 63.4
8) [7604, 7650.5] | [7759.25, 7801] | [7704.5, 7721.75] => 1.1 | 60.8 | 56.8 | 60.8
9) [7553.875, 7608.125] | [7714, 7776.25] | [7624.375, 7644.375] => -1.2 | 59.8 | 63.6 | 59.9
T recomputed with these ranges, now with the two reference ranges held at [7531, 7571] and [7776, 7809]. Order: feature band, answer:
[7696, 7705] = 0.5 Ang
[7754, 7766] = -0.7 Ang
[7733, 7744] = -0.3 Ang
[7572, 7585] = -0.2 Ang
